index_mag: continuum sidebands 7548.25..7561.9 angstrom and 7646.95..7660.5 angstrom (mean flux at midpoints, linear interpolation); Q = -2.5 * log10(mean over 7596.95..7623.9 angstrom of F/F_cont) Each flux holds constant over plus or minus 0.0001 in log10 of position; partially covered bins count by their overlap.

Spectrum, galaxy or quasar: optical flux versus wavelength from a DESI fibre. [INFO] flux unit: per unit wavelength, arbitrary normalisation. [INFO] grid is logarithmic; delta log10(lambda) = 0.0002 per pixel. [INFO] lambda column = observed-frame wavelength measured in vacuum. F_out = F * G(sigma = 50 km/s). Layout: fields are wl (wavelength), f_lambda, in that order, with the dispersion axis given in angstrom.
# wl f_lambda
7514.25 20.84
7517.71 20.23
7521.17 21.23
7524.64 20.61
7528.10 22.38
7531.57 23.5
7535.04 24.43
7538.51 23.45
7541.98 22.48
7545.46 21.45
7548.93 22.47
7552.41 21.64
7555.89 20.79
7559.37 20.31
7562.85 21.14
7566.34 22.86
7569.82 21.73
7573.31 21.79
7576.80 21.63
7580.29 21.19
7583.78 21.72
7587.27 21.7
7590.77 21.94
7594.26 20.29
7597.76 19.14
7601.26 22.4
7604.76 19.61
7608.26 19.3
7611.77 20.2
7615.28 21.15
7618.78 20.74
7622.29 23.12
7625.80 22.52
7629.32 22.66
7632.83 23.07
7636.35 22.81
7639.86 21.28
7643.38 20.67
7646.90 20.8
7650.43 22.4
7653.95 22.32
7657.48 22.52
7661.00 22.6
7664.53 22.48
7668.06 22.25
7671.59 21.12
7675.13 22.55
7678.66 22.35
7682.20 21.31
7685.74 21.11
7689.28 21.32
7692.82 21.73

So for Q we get 0.052 mag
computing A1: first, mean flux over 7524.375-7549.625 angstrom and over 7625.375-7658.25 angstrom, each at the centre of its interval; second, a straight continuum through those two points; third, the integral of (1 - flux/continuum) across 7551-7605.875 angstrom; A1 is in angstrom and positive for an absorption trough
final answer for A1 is 2.95 angstrom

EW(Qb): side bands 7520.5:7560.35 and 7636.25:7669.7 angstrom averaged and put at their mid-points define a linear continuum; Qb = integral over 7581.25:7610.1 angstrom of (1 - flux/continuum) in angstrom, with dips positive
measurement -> 1.7 angstrom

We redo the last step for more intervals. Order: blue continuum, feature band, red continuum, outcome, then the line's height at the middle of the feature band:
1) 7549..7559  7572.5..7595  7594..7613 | -0.99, 20.6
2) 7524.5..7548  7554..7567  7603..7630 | 0.64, 22.3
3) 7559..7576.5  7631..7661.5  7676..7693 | -0.57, 21.6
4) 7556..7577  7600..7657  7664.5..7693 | 0.18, 21.6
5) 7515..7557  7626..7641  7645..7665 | -0.25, 22.1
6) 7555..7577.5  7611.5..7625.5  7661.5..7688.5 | 0.08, 21.7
